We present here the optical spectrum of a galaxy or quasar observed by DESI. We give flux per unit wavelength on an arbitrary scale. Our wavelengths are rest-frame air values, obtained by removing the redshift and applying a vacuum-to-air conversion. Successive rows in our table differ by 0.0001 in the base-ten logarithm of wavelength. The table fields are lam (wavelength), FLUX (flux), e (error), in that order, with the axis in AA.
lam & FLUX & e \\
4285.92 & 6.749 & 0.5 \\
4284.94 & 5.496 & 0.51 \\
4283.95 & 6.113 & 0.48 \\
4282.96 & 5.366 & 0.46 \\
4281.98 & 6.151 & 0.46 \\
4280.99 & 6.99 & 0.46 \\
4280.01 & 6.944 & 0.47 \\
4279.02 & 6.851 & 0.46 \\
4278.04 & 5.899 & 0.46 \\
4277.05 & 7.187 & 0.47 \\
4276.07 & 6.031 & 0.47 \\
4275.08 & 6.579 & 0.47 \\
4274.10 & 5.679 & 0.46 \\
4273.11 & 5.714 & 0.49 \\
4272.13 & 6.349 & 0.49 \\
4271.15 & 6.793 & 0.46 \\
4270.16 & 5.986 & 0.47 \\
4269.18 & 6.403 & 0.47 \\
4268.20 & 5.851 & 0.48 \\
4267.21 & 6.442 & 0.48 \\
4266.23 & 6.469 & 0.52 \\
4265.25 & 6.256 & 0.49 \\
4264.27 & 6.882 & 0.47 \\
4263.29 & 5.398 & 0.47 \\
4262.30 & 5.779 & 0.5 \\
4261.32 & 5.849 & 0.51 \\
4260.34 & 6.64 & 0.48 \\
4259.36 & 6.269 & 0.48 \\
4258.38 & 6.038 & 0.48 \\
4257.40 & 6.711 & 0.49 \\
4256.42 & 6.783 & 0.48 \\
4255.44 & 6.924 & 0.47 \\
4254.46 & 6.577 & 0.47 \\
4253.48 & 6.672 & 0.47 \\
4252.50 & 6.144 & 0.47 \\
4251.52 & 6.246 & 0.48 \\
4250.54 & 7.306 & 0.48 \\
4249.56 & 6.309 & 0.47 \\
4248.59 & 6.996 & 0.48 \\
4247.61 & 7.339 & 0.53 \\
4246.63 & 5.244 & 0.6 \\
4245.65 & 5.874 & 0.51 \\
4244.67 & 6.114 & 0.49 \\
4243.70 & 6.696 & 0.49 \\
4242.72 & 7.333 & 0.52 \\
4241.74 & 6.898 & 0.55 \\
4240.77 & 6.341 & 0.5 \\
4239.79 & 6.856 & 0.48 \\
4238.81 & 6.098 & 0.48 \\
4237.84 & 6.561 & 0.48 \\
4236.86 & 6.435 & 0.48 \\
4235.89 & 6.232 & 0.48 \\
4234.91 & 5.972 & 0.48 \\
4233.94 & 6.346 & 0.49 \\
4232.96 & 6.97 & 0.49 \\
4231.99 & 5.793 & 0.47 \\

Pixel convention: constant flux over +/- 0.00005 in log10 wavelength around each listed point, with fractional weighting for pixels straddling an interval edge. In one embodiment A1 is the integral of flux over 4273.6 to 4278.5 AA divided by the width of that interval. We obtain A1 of 6.27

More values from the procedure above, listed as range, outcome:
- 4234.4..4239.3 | 6.27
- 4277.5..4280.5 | 6.57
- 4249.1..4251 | 6.8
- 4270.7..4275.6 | 6.22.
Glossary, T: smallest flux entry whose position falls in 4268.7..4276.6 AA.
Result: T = 5.679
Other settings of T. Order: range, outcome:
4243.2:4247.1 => 5.244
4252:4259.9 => 6.038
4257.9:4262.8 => 5.779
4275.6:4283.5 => 5.366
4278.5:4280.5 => 6.851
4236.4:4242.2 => 6.098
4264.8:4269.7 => 5.851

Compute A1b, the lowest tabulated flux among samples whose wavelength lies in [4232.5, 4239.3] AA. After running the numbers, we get 5.972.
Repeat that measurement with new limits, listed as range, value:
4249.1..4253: 6.144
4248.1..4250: 6.309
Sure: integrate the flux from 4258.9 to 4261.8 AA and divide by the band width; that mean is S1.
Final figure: 6.26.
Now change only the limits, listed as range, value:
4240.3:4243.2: 6.87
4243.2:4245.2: 6.4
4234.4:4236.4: 6.13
